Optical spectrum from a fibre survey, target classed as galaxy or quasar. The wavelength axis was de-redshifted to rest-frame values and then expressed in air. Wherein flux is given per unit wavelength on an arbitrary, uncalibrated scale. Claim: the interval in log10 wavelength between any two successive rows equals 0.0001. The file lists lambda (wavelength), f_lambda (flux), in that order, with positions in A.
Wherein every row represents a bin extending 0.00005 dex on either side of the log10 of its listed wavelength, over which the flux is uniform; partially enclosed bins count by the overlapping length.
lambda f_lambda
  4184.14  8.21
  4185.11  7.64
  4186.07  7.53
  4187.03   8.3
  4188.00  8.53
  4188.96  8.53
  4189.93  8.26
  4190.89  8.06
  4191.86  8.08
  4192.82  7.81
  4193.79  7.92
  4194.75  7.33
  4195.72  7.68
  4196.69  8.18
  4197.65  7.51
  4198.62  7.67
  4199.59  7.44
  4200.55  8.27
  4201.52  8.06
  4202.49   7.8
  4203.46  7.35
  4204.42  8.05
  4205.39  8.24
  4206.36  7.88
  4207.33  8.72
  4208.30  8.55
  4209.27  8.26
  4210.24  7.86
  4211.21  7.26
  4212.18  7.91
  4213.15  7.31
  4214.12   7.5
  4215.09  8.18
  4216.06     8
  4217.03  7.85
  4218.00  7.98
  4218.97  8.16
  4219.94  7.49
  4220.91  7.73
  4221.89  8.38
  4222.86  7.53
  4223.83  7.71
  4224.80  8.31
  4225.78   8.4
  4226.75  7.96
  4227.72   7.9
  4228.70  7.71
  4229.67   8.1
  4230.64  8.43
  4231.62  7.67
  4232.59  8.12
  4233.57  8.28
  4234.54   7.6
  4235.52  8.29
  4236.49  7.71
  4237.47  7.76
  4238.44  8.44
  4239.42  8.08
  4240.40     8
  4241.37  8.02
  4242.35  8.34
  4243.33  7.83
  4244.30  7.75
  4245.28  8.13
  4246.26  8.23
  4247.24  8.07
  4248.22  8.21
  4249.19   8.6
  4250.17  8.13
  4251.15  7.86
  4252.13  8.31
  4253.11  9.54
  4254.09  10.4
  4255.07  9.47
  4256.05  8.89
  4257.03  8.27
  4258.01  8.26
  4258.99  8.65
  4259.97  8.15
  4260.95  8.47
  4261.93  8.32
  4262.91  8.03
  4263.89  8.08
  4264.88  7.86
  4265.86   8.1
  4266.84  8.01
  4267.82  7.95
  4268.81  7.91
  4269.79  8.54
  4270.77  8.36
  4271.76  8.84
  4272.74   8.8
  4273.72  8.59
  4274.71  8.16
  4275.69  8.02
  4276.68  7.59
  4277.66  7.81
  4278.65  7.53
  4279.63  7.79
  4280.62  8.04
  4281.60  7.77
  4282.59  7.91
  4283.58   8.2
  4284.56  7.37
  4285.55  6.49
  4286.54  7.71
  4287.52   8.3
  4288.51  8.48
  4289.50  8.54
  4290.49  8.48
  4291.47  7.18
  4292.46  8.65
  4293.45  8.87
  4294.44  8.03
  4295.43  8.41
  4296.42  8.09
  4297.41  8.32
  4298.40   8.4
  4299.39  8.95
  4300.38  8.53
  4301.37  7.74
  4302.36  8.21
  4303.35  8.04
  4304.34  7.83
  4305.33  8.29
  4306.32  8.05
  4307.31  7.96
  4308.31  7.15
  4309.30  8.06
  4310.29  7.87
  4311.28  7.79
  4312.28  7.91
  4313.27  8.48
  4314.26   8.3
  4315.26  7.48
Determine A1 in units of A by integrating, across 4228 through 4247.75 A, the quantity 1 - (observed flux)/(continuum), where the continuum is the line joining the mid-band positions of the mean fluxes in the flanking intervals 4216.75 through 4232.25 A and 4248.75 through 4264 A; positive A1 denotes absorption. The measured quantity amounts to 0.49 A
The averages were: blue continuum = 7.96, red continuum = 8.6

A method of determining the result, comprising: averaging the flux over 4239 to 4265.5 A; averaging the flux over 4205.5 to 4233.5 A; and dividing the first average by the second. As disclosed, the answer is 1.05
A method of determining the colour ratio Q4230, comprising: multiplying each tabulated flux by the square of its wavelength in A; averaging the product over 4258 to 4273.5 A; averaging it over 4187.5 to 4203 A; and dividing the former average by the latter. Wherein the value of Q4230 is 1.08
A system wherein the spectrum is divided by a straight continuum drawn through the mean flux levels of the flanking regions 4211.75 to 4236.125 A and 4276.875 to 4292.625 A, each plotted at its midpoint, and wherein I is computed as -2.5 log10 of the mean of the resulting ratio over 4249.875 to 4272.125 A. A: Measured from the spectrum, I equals -0.07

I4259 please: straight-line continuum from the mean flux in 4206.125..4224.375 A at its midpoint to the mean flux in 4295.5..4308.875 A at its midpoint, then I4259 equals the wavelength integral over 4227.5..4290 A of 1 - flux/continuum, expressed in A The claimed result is -1.2 A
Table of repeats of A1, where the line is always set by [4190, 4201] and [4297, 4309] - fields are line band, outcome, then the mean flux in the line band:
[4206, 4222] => -0.1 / 7.93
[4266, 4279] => -0.2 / 8.17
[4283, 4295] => 0.1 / 8.03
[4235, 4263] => -1.3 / 8.36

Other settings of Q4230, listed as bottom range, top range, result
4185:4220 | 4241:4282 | 1.07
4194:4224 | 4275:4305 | 1.06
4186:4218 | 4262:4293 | 1.05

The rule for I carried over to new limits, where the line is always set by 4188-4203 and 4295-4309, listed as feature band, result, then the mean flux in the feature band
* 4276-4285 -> 0.042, 7.79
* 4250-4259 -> -0.098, 8.8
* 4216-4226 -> 0.004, 7.94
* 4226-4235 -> 0.000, 7.99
